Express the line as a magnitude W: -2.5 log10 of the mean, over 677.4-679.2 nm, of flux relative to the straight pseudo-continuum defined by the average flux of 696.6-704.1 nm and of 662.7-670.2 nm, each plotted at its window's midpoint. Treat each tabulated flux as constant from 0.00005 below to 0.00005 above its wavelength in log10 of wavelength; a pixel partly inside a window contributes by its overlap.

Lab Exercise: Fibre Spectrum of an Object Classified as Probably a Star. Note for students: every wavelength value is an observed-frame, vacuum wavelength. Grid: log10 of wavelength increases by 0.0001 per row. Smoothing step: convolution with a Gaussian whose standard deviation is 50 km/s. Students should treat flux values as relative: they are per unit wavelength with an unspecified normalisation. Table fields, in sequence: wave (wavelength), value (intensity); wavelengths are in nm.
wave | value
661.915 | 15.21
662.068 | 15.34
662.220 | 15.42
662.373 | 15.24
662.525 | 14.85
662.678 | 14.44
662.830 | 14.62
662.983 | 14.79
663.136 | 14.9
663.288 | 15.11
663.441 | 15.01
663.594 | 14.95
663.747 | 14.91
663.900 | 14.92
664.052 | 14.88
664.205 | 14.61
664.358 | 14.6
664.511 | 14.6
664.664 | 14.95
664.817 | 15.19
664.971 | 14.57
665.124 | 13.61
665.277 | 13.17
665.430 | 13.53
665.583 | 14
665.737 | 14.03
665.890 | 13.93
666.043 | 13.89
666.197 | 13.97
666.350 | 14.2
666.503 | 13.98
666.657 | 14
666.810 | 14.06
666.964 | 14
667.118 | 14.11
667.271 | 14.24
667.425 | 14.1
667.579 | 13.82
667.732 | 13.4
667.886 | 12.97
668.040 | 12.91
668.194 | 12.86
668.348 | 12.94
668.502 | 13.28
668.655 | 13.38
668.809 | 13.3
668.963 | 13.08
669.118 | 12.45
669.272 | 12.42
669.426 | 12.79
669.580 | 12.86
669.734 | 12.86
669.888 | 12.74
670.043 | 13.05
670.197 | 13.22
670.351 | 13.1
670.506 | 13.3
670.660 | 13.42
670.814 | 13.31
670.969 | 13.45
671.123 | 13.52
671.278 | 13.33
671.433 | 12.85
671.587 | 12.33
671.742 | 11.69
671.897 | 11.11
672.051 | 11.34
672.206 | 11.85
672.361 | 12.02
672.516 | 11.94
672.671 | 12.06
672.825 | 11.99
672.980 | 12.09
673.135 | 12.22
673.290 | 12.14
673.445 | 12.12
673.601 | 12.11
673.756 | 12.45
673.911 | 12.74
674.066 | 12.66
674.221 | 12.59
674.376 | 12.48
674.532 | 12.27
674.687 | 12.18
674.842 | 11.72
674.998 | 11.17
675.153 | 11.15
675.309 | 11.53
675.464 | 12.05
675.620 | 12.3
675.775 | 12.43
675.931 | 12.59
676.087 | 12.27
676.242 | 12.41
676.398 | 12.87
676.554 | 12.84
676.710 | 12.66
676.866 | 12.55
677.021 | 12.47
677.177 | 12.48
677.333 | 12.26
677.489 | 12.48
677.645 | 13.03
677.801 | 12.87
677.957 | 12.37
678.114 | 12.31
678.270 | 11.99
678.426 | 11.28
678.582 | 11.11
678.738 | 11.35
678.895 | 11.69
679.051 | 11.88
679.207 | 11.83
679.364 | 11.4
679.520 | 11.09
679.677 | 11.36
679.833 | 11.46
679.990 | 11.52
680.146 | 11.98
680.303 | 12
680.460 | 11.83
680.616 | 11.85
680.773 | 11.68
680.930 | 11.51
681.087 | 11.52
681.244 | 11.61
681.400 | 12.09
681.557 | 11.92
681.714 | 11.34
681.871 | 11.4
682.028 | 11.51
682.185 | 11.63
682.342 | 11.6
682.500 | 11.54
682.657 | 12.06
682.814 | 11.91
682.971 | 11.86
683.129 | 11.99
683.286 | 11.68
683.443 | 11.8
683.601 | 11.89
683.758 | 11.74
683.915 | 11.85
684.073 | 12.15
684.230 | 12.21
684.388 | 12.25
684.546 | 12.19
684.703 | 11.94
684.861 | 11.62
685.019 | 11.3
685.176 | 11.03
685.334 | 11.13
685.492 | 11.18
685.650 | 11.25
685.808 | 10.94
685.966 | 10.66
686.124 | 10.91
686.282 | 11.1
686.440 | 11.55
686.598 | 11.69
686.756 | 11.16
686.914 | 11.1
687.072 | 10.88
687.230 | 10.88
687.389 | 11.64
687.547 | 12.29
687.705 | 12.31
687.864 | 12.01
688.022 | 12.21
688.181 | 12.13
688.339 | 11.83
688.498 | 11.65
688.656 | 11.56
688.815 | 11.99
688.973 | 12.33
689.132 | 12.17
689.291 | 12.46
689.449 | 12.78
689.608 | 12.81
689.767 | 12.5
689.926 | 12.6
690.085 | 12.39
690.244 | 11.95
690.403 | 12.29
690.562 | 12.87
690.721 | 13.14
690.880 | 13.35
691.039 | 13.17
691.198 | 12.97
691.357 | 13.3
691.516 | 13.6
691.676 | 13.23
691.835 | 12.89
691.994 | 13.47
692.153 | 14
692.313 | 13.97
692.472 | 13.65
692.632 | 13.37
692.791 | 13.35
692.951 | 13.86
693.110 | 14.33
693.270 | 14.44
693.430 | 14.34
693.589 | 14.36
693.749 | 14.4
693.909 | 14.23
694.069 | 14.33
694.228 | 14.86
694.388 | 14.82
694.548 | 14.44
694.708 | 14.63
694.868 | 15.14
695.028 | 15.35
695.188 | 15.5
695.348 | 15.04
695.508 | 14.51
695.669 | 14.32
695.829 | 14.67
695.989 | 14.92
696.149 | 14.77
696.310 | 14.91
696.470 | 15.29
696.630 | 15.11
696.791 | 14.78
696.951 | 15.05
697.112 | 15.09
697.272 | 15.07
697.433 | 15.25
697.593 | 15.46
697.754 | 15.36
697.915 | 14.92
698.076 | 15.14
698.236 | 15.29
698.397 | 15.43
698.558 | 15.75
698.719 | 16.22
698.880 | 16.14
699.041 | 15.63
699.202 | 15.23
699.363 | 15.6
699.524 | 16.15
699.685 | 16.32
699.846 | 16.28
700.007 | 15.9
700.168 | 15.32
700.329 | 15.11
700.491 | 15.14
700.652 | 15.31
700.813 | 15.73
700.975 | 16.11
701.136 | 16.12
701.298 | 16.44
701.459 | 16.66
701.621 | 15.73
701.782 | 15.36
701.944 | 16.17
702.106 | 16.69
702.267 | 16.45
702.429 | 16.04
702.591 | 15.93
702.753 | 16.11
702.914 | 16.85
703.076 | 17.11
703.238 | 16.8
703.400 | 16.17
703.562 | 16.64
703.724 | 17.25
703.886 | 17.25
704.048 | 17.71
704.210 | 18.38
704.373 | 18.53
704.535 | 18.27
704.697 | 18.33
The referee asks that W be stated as 0.21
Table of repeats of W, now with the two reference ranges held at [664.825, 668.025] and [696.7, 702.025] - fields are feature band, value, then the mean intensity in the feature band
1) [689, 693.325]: 0.16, 13.1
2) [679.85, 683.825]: 0.24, 11.7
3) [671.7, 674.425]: 0.18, 12.1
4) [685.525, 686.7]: 0.32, 11.2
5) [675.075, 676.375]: 0.18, 12.1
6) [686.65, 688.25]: 0.27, 11.7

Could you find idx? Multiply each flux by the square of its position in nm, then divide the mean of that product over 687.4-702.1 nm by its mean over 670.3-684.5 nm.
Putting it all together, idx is 1.25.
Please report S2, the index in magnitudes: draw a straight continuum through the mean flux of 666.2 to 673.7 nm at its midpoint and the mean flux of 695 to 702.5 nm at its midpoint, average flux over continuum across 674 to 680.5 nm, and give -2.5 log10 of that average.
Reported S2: 0.13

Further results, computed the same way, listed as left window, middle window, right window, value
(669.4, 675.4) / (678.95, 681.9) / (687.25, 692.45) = 0.08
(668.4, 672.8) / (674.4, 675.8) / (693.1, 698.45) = 0.11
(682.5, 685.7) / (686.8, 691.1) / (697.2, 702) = 0.07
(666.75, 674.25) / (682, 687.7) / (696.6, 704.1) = 0.23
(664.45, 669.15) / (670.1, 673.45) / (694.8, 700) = 0.13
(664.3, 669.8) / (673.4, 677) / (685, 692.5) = 0.07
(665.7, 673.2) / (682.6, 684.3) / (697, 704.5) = 0.21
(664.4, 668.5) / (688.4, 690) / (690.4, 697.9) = 0.16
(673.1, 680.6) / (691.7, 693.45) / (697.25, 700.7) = 0.06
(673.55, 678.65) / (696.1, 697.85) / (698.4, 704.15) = 0.03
